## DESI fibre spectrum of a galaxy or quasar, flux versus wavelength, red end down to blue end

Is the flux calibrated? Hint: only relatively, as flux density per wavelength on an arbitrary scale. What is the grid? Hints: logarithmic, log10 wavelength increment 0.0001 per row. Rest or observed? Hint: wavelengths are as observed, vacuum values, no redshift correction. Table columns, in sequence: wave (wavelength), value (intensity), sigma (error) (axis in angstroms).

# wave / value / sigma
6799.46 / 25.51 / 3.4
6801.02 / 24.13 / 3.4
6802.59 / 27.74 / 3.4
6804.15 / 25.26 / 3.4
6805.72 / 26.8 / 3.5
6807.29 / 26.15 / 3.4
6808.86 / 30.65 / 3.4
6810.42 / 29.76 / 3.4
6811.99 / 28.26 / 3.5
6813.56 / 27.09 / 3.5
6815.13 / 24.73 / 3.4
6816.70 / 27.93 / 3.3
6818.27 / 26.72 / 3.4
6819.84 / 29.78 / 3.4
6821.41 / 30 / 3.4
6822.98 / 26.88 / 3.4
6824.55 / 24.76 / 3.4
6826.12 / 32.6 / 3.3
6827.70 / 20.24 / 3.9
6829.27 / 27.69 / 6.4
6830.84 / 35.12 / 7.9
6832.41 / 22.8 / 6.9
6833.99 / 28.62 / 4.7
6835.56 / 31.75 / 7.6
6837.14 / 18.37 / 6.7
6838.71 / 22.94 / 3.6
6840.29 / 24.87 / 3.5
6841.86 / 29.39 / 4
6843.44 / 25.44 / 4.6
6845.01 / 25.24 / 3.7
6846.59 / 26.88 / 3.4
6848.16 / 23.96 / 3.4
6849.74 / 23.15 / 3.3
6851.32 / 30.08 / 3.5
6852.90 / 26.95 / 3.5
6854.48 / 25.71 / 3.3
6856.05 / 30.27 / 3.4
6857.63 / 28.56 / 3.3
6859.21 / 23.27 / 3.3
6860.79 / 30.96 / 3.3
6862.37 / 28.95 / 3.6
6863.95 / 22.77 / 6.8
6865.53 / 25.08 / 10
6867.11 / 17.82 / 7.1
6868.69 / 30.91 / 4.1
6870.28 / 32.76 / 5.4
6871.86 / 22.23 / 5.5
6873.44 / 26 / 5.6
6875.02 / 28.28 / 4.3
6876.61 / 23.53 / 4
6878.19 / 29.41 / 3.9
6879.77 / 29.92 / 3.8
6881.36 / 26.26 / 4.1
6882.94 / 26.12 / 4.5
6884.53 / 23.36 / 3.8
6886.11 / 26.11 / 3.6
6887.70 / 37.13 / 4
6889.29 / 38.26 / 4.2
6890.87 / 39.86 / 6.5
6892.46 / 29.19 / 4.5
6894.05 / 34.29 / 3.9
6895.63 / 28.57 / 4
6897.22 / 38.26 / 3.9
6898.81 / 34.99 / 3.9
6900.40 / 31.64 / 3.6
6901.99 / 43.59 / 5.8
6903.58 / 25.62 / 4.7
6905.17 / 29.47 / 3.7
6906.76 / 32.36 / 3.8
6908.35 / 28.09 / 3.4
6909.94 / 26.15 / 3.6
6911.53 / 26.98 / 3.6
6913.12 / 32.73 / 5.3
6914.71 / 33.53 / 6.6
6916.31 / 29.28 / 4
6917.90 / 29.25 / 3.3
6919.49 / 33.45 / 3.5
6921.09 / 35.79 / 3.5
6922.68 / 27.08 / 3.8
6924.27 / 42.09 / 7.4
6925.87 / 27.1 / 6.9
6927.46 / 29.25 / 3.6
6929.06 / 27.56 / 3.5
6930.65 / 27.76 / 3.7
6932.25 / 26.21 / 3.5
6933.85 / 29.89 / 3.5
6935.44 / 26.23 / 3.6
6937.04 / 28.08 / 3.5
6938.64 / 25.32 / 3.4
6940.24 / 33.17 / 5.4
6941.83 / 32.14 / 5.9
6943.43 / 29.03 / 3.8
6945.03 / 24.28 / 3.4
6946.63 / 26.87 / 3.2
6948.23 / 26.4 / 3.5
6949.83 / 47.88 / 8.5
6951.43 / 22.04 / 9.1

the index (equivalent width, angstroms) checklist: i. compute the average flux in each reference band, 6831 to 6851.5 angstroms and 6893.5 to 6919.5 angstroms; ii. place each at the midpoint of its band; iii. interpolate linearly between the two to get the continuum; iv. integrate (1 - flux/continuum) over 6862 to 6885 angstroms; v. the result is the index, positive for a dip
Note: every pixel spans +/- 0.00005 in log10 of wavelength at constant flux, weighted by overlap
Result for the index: 2.0 angstroms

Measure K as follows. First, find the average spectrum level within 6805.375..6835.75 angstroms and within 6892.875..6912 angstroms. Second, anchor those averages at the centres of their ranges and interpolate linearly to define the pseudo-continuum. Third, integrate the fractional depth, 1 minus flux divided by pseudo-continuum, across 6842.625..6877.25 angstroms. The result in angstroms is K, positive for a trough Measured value 3.9 angstroms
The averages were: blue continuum 27.9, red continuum 31.7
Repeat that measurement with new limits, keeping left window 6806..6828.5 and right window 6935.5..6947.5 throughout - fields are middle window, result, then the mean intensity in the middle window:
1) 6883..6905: -3.8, 32.8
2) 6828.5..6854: 1.1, 26.4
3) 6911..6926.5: -2.1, 31.9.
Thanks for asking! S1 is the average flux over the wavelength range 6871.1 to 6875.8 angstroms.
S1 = 25.5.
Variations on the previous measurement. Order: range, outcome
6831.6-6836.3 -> 27.7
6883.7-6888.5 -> 28.8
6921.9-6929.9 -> 30.6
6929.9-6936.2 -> 27.5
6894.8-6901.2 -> 33.4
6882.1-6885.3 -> 24.8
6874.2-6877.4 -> 25.9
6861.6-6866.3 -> 25.6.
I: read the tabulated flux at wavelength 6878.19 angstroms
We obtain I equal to 29.41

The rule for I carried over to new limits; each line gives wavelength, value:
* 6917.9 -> 29.25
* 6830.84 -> 35.12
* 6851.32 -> 30.08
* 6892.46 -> 29.19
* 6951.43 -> 22.04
